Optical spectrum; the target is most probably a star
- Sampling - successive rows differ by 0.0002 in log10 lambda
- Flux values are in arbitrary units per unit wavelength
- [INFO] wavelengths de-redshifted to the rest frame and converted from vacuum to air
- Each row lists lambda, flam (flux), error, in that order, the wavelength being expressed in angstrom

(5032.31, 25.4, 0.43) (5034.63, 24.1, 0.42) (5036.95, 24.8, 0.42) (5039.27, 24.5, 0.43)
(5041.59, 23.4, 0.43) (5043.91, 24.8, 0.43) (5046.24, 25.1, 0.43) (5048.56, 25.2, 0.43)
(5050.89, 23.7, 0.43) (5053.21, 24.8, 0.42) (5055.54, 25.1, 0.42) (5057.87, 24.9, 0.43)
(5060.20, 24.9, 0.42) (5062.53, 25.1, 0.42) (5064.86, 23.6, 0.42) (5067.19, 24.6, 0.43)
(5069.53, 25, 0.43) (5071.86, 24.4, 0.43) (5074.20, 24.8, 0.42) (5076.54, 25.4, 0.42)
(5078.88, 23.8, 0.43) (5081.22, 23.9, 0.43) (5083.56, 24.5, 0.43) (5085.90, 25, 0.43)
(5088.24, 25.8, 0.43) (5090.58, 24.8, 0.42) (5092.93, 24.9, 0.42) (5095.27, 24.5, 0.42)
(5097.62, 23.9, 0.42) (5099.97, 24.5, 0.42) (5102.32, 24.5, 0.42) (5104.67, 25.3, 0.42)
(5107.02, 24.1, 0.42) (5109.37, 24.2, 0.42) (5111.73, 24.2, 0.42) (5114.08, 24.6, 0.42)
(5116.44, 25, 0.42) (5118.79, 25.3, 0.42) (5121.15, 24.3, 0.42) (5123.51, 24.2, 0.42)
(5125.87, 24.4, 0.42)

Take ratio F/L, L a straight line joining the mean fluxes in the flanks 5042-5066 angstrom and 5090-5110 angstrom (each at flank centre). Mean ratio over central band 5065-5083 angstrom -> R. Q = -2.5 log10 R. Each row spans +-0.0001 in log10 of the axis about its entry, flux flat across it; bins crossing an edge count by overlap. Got 0.01 mag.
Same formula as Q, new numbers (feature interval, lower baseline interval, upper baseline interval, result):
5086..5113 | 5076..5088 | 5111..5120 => 0.003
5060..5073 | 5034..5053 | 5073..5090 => 0.002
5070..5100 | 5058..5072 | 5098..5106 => 0.000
